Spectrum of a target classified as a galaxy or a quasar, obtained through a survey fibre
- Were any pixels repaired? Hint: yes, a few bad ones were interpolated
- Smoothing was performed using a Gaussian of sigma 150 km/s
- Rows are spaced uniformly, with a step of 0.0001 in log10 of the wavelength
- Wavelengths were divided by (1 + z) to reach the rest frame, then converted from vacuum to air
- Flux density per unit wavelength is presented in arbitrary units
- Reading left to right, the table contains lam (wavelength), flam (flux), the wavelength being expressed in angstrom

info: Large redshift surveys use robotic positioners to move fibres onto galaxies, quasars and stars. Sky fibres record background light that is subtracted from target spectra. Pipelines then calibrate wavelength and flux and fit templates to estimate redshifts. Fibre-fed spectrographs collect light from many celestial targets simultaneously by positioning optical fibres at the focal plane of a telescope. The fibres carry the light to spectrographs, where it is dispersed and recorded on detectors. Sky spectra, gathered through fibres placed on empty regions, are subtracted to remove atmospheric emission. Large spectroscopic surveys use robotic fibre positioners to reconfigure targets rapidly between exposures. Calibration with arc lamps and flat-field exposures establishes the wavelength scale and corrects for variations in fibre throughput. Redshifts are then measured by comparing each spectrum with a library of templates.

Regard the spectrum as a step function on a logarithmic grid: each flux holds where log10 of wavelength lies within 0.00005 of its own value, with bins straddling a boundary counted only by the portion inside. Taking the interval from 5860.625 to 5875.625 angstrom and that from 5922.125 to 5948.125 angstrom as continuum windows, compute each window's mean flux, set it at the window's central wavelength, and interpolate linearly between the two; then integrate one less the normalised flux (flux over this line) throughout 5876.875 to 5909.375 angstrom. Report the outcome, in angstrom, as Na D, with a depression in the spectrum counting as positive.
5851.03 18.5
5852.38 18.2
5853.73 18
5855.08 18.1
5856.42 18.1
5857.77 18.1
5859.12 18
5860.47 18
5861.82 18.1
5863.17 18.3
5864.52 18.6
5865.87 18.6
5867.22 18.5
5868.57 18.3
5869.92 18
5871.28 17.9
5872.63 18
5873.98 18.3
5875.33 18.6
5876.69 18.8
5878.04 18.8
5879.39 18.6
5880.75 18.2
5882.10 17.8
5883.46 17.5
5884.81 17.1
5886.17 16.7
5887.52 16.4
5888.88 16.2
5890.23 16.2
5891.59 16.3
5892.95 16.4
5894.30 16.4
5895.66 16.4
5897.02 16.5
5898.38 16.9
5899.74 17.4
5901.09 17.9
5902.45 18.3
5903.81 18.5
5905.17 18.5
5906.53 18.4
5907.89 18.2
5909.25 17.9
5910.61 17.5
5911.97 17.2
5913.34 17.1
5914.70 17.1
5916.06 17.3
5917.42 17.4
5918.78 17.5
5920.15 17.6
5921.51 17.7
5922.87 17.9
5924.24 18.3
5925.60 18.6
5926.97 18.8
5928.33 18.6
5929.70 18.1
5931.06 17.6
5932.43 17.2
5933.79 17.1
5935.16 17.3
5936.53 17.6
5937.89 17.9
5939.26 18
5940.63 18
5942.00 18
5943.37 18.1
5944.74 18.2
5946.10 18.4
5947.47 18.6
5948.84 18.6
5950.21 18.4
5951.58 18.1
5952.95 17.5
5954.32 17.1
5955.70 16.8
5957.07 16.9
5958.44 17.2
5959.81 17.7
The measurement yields 1.38 angstrom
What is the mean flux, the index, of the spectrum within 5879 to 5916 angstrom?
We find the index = 17.3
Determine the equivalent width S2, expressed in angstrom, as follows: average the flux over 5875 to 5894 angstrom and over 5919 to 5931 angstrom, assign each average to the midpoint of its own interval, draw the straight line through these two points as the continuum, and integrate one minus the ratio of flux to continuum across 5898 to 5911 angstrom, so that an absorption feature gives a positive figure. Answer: -0.2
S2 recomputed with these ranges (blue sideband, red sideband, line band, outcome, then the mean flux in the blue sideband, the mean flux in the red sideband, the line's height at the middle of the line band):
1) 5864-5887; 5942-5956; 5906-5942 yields 0.6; 18.1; 18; 18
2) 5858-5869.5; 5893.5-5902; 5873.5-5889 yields -0.2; 18.3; 17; 17.6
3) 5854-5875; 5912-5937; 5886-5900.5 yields 1.2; 18.2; 17.7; 18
